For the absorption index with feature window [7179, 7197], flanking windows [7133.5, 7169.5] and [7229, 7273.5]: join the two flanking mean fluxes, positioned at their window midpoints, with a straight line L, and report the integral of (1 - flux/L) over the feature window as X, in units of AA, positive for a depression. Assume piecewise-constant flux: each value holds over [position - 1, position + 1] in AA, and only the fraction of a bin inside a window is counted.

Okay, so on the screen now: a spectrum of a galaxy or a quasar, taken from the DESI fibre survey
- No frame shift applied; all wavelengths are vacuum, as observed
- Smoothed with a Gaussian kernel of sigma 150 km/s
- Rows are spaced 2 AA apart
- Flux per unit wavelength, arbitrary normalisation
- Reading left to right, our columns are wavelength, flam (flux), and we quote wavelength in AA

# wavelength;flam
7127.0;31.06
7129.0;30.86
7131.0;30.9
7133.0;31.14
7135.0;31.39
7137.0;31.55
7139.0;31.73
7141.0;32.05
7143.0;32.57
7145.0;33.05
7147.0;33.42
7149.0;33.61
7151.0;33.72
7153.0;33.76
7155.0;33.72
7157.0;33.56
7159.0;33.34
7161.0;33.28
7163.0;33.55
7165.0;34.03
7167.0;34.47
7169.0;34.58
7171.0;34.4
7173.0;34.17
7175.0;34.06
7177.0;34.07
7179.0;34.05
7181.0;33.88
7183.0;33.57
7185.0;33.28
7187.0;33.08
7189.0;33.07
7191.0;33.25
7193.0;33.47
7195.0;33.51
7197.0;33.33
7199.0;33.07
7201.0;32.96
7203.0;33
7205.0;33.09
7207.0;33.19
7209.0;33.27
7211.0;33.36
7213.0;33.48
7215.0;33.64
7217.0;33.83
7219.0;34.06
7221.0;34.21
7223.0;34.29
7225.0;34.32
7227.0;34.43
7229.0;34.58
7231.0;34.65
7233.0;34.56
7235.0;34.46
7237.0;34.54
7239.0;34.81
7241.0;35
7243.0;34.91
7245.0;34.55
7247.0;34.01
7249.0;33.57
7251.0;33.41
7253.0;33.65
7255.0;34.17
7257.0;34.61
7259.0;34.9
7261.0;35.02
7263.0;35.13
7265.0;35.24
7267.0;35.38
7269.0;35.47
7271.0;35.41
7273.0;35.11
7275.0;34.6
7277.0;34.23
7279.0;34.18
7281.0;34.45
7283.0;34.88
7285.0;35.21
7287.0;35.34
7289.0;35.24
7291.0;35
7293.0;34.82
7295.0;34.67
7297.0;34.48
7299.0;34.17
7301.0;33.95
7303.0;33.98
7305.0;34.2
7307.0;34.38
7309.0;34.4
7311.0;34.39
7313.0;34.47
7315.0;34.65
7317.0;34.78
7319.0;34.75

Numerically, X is 0.1 AA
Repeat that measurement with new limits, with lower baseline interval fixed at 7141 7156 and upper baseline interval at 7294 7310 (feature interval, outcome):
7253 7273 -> -0.6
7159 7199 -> -0.2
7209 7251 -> -0.5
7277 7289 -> -0.2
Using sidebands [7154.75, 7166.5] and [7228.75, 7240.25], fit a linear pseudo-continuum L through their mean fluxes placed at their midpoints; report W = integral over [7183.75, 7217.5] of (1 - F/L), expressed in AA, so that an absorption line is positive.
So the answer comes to 0.9 AA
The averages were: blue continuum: 33.6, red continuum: 34.6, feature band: 33.3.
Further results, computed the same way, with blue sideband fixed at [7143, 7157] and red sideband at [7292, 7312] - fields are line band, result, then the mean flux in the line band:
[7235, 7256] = -0.2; 34.3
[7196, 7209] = 0.3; 33.1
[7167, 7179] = -0.2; 34.3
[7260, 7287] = -0.6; 35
